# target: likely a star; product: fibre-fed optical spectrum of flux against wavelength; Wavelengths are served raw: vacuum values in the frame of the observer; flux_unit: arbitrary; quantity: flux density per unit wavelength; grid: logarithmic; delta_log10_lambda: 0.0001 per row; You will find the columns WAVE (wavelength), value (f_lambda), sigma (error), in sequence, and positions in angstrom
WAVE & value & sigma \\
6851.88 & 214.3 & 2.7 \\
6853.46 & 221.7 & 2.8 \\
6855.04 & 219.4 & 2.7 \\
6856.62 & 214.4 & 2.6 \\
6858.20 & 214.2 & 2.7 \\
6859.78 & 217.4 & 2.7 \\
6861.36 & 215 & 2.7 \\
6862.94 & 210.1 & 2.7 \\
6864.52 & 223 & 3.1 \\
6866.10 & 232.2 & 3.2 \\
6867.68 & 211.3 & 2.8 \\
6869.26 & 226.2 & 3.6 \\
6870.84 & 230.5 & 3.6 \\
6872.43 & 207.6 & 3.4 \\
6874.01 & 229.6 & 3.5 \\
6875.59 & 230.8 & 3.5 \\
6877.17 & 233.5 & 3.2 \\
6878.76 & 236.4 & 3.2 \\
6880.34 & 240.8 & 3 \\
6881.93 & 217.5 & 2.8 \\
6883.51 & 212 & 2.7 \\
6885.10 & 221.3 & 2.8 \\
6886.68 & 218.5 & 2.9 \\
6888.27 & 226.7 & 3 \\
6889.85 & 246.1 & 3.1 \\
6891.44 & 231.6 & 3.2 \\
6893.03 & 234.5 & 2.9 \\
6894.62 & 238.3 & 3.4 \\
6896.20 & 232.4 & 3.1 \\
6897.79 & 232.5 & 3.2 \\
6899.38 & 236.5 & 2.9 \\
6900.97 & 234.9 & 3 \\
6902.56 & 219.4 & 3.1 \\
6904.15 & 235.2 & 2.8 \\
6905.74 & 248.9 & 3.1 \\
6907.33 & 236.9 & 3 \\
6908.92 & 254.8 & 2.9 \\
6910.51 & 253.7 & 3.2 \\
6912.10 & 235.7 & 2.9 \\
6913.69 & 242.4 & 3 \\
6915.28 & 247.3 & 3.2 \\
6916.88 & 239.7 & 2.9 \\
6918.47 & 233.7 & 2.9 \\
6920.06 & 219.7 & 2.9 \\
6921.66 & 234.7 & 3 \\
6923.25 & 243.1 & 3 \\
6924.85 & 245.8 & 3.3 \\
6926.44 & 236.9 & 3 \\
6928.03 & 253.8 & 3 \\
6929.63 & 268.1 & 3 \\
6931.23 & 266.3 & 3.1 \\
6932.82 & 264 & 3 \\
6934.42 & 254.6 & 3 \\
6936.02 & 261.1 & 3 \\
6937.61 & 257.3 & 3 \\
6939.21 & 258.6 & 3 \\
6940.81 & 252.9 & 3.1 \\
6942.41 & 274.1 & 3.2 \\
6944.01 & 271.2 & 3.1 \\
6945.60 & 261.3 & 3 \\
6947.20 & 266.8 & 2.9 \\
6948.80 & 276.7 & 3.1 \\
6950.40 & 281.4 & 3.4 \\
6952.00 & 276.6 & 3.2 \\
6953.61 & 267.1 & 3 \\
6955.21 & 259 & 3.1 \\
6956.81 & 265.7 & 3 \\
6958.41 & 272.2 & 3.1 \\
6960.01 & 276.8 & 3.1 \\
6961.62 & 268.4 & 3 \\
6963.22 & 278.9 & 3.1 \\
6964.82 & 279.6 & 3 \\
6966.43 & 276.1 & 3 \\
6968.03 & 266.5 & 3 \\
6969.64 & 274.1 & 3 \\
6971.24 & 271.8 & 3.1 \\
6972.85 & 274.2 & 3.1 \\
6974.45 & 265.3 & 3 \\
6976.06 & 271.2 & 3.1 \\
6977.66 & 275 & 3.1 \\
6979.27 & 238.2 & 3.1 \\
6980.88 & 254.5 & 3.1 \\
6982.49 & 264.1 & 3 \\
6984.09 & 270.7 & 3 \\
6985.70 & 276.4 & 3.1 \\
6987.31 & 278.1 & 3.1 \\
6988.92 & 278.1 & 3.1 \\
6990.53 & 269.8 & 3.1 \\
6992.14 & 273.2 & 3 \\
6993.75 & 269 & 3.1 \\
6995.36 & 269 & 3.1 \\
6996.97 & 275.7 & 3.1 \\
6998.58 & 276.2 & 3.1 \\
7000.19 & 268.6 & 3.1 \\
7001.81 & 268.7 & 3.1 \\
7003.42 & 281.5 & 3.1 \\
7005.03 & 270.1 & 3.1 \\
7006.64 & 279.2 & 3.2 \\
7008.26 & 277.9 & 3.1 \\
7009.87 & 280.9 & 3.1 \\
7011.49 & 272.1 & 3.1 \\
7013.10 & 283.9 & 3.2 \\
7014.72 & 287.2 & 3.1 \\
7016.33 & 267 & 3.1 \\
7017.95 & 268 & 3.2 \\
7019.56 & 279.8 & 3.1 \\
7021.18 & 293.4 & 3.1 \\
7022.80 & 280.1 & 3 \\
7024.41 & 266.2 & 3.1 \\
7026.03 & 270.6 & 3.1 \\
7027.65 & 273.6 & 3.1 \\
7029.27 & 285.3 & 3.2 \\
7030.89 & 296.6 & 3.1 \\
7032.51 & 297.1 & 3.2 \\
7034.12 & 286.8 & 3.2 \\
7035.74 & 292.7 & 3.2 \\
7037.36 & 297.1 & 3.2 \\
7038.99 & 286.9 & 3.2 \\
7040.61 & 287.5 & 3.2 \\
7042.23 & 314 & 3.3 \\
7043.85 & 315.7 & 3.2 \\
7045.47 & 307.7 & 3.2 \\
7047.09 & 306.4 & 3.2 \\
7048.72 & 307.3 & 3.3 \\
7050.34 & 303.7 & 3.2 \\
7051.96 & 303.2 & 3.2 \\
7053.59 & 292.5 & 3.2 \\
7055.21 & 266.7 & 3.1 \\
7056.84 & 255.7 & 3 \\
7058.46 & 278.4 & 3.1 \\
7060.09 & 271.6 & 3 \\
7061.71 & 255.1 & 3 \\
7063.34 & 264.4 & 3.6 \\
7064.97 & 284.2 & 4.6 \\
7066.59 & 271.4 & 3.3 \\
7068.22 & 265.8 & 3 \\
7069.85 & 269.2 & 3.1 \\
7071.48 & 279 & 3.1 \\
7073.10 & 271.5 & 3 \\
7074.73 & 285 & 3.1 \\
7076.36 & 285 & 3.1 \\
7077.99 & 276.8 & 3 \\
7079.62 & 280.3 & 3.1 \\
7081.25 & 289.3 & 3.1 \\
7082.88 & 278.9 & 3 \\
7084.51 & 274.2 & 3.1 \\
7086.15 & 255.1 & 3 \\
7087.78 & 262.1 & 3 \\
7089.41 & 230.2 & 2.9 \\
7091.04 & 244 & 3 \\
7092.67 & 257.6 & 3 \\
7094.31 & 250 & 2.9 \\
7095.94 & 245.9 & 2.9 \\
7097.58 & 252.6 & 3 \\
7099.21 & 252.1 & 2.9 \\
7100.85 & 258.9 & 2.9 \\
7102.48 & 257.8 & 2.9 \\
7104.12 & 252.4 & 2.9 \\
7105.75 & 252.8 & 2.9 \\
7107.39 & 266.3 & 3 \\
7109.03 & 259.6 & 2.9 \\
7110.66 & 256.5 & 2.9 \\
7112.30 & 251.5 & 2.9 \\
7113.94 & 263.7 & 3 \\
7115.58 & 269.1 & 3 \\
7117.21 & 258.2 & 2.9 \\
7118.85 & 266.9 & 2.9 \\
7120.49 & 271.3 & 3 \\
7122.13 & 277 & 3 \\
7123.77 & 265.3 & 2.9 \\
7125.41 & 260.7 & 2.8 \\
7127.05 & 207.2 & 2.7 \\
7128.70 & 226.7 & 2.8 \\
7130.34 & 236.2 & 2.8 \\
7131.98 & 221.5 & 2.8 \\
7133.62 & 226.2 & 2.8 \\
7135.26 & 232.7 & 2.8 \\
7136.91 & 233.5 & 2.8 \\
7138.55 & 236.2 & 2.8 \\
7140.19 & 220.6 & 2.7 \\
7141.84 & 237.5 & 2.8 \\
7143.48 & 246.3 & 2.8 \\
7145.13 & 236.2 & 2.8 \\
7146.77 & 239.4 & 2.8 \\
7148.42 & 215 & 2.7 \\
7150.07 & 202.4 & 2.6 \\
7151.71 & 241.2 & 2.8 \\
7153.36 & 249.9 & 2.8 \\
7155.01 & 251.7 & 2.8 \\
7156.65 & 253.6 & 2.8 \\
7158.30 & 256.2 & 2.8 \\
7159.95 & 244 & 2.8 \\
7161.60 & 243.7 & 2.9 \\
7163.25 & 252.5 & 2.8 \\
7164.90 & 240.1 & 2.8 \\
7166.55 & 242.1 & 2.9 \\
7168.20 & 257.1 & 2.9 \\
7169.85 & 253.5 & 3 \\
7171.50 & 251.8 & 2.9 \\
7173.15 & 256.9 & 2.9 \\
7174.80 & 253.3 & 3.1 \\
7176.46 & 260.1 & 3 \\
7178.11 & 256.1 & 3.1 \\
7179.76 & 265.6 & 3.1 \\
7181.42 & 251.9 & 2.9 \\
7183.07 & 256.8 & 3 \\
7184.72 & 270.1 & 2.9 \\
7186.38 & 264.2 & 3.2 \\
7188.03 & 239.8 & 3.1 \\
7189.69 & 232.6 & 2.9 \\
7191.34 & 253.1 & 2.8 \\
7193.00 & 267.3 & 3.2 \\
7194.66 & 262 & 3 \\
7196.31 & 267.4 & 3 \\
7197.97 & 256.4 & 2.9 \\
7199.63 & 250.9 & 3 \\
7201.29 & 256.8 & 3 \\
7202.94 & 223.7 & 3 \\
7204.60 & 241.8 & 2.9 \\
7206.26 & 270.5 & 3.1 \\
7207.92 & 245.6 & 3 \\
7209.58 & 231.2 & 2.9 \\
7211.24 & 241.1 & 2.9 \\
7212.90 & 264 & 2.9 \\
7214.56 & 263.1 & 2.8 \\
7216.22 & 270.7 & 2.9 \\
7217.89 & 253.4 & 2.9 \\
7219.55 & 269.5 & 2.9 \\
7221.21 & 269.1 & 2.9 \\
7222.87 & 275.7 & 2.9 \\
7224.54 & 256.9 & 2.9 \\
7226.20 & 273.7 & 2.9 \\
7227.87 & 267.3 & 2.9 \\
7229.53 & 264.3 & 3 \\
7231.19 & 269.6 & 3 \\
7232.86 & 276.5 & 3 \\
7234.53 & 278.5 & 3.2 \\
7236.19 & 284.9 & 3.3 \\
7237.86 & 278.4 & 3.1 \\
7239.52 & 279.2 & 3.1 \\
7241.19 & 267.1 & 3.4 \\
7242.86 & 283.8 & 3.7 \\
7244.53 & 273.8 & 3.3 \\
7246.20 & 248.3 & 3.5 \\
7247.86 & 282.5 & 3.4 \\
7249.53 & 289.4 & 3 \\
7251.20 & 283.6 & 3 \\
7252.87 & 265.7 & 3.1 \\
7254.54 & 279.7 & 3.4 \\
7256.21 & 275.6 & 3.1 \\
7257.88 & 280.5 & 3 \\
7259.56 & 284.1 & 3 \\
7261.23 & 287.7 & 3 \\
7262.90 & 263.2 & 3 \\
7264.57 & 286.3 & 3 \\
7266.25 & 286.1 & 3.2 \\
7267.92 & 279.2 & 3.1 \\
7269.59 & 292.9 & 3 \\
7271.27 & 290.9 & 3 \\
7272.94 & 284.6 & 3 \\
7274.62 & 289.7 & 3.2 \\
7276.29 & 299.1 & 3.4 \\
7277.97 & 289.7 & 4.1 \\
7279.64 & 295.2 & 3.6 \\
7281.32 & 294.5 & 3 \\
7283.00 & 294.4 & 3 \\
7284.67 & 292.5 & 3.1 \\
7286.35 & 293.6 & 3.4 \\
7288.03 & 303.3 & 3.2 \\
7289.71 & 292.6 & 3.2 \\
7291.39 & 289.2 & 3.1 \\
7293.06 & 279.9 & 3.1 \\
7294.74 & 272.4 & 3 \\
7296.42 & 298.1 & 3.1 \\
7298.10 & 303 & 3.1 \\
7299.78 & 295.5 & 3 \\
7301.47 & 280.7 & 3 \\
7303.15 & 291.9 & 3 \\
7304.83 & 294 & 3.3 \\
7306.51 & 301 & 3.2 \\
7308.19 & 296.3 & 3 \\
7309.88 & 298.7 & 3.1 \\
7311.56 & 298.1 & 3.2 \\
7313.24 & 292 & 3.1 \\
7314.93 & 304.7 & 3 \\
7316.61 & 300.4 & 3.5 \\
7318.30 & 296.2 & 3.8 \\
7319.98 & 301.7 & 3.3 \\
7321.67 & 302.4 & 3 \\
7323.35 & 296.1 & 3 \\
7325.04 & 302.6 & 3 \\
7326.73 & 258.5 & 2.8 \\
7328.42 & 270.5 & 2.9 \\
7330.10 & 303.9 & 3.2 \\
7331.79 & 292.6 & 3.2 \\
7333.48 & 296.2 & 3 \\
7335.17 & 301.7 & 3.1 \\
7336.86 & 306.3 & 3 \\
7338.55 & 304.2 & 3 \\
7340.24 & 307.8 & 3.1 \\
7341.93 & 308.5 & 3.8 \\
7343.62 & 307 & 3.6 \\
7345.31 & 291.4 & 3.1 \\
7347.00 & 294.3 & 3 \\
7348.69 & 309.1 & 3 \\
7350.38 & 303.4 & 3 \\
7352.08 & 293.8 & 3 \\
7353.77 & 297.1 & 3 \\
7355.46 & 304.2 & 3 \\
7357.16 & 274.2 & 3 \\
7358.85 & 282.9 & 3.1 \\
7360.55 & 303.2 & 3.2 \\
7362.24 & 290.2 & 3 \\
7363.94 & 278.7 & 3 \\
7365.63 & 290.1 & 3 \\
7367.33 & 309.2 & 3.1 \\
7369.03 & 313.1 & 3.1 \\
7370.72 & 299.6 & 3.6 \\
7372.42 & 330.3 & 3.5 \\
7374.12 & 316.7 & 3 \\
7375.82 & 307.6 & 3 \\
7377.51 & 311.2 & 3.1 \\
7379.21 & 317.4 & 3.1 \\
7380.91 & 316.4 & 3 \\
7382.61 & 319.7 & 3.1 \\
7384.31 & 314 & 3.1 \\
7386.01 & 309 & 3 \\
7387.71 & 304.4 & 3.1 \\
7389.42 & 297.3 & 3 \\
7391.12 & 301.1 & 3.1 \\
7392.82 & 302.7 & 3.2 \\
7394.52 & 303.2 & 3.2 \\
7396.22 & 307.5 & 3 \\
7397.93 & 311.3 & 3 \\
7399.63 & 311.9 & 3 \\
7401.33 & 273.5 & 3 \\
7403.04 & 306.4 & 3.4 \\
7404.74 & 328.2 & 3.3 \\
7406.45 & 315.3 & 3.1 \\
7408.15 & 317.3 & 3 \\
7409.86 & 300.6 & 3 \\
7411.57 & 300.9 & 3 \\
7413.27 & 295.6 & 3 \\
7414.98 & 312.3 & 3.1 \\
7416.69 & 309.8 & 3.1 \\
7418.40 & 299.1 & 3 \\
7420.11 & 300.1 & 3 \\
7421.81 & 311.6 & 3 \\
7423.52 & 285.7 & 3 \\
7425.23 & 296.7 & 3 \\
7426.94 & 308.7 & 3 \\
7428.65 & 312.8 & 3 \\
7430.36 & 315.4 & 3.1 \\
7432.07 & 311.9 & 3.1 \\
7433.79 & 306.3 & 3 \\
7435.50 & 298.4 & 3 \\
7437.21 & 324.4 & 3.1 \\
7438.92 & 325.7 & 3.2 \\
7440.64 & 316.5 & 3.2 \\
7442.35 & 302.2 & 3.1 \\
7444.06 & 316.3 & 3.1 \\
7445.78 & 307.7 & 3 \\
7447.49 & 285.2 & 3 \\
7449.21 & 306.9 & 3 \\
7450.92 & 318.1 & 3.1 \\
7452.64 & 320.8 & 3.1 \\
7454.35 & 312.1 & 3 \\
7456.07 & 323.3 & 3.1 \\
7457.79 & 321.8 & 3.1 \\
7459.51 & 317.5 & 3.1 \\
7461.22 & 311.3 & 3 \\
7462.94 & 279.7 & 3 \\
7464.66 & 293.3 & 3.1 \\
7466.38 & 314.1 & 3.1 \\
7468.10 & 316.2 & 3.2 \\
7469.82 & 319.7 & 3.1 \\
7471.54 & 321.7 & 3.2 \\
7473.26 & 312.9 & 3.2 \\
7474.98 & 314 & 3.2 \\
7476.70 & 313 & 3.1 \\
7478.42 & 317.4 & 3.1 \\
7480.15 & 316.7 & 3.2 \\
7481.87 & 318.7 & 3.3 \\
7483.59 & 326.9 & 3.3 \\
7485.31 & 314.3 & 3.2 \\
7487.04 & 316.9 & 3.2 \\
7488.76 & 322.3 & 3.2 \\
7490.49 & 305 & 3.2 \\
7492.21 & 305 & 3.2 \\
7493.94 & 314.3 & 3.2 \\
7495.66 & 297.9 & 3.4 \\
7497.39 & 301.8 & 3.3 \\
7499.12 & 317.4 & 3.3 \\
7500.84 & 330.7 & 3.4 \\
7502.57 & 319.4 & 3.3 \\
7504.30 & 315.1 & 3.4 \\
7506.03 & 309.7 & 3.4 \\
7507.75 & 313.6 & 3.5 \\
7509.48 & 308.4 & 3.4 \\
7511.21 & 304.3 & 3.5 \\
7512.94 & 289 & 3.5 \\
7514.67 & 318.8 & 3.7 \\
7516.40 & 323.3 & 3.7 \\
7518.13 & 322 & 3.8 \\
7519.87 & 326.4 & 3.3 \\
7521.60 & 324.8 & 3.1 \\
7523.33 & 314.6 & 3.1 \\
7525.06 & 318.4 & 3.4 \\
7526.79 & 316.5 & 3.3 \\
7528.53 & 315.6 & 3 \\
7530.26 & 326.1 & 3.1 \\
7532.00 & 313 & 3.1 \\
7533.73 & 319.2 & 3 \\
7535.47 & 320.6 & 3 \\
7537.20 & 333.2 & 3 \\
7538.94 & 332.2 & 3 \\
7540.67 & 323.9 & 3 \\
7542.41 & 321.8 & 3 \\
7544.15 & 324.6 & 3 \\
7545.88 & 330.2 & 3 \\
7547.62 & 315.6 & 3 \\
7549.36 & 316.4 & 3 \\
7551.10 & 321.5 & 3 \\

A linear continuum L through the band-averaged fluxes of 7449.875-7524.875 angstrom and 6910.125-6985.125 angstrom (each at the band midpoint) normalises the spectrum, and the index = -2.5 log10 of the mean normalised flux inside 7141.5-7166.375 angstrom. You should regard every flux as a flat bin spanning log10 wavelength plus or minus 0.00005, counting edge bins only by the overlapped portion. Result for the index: 0.168 mag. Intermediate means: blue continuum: 261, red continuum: 314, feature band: 241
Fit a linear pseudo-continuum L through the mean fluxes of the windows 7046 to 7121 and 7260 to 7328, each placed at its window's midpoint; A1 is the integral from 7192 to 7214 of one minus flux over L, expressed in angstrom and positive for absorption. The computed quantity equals 2.3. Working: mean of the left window 269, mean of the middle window 252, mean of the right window 292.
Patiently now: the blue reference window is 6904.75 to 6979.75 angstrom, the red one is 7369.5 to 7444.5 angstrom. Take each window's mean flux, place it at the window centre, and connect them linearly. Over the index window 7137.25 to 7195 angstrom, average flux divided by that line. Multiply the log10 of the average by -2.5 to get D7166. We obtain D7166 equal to 0.15 mag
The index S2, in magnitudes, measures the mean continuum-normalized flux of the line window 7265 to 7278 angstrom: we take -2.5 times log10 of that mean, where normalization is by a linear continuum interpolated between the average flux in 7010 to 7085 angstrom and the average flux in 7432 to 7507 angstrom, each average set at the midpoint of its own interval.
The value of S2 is 0.04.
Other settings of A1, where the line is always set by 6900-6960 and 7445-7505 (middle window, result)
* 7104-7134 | 2.4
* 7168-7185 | 1.4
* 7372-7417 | -0.7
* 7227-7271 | 1.7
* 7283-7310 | 0.1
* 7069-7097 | 0.4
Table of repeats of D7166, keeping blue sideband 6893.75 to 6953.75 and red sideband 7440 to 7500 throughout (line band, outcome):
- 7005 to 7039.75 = -0.081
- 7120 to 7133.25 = 0.121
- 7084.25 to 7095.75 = 0.071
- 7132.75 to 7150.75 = 0.194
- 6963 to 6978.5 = -0.072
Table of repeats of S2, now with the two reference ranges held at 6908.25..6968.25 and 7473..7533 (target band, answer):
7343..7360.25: 0.02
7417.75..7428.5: 0.02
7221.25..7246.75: 0.06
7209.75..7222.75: 0.10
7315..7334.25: 0.01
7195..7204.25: 0.14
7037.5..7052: -0.13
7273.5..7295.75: 0.01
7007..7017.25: -0.05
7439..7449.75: 0.01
